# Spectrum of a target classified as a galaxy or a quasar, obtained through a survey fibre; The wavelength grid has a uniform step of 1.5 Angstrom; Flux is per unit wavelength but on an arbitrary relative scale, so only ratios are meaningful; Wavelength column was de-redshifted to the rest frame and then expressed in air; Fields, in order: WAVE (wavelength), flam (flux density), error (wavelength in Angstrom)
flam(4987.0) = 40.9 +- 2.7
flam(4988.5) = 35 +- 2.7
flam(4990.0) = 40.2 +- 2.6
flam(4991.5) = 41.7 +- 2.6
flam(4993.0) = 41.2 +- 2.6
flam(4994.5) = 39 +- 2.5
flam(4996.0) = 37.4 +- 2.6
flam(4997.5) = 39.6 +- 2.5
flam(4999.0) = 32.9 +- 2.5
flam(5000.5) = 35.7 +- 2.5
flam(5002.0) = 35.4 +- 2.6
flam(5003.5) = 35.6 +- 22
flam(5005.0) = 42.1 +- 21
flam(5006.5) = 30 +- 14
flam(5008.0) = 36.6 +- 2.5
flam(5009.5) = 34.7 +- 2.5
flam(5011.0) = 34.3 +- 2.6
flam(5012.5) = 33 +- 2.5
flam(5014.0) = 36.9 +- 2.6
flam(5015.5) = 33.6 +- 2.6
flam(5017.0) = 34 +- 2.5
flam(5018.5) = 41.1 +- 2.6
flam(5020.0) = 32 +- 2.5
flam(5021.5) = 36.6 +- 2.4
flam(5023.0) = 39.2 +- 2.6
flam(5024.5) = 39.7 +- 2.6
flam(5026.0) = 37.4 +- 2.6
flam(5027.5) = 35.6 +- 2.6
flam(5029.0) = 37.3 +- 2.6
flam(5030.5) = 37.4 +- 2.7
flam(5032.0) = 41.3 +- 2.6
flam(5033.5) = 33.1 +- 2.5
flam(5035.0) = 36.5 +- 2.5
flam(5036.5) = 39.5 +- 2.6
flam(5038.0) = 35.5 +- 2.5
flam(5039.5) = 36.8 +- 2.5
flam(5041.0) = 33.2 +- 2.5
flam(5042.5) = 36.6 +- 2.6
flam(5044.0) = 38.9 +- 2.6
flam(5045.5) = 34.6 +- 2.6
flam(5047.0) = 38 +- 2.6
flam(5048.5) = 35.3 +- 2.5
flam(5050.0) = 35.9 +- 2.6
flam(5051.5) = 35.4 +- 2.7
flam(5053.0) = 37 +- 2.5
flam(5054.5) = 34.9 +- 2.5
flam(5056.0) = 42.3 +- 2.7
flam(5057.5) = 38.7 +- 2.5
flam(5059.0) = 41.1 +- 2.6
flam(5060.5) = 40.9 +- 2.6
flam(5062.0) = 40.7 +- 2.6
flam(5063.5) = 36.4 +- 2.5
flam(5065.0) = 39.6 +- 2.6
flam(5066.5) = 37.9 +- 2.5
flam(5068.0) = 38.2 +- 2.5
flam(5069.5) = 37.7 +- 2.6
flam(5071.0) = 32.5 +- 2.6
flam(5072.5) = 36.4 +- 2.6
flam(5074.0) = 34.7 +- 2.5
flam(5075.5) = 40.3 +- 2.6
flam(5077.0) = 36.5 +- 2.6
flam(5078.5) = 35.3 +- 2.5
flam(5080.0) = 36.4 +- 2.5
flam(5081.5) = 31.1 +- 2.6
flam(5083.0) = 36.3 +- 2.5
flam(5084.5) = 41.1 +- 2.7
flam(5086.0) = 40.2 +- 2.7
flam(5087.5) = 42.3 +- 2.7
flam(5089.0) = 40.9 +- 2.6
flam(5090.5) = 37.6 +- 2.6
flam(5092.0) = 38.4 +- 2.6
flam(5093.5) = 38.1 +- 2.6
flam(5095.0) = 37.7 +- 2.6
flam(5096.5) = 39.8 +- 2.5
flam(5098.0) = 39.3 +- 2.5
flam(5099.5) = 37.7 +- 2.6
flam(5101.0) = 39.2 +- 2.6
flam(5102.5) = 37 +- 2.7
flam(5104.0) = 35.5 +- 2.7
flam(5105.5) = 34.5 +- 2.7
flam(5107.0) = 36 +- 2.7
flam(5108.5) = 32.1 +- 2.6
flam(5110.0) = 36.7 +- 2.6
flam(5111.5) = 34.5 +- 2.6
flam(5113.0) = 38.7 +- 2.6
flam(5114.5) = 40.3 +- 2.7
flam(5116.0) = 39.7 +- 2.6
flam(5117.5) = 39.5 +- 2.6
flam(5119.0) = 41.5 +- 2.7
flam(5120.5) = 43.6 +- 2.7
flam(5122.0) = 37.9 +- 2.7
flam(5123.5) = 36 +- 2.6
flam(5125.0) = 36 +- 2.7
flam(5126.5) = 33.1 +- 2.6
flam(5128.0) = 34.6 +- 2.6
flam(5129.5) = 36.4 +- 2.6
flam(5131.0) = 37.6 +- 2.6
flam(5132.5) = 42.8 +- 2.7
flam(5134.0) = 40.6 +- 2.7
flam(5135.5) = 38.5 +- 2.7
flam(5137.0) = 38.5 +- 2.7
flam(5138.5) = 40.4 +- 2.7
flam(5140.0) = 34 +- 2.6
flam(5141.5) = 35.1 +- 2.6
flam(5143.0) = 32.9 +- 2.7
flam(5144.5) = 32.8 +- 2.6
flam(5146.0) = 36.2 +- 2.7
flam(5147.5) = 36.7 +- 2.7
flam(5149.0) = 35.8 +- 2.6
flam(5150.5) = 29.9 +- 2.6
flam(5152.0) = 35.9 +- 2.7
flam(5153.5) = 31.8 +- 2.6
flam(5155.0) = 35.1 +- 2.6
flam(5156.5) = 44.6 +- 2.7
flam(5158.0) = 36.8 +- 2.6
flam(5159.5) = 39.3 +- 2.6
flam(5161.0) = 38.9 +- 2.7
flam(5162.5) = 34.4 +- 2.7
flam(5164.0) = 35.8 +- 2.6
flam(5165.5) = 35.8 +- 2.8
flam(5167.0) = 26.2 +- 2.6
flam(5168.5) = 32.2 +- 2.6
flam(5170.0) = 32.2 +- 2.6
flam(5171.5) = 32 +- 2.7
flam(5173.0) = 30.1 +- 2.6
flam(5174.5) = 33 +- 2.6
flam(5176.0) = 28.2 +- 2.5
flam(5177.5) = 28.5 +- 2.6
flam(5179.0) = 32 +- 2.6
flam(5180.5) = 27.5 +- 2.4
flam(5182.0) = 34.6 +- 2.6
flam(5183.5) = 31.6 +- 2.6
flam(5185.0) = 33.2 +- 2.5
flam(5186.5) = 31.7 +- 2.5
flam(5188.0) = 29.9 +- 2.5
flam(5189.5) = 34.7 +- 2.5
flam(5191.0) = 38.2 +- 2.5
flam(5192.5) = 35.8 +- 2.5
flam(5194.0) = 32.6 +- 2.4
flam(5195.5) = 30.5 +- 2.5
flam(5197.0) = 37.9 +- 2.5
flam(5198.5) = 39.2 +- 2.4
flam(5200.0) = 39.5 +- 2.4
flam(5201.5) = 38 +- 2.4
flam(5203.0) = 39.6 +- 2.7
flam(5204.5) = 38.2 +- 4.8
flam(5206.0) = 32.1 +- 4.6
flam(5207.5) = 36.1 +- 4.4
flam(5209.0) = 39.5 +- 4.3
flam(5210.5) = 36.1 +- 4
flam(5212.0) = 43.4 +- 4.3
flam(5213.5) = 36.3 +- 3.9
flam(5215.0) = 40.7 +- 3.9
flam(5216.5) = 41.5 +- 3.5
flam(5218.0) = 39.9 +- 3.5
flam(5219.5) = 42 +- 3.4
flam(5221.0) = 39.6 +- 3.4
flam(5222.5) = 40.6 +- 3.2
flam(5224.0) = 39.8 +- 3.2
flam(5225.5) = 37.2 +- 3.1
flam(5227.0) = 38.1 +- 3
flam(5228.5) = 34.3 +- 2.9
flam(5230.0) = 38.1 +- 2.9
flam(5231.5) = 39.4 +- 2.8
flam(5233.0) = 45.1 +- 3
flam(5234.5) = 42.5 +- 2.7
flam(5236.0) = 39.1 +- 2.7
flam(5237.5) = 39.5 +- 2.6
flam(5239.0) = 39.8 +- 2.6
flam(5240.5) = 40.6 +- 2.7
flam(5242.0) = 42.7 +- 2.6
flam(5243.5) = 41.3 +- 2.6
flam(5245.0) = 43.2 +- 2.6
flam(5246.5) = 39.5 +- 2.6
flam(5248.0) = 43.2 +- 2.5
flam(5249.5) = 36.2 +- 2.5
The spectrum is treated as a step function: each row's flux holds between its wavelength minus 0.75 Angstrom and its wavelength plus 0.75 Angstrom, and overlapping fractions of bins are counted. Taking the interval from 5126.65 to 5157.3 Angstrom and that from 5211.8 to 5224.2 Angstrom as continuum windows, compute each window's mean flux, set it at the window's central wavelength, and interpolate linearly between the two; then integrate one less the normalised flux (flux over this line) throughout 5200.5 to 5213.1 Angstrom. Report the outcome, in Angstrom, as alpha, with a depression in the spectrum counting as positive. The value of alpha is 0.6 Angstrom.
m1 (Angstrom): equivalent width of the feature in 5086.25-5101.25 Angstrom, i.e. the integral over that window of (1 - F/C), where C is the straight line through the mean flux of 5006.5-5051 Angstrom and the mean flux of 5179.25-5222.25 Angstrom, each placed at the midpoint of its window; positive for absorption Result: -1.16 Angstrom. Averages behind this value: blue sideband 36.3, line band 39.1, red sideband 36.4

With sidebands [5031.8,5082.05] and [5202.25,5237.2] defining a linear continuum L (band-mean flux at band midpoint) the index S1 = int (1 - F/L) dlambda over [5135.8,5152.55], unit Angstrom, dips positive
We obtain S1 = 1.2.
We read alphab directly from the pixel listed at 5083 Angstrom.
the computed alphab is 36.3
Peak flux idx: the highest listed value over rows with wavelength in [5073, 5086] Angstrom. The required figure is 41.1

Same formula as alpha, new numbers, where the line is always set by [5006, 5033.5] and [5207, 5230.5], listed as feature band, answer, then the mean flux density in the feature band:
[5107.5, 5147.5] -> 0.4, 37.3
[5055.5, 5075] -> -0.8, 38.2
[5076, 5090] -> -0.3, 37.8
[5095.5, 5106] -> -0.1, 37.6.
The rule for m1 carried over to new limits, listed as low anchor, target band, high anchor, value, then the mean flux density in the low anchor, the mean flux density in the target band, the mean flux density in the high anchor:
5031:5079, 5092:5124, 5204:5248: 0.1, 37.3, 37.9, 39.6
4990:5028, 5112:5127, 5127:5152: -0.9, 36.7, 38.7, 36.4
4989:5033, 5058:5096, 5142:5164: -1.6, 36.9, 37.9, 35.8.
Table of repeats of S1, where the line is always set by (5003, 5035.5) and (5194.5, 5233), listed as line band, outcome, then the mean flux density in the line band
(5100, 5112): 0.5 Angstrom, 35.8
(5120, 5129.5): 0.2 Angstrom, 36.7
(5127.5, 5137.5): -0.3 Angstrom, 38.5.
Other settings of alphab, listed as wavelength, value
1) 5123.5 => 36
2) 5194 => 32.6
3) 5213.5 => 36.3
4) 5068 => 38.2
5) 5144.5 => 32.8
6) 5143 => 32.9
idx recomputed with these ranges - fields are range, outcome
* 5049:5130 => 43.6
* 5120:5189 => 44.6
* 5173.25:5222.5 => 43.4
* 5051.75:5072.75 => 42.3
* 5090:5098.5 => 39.8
